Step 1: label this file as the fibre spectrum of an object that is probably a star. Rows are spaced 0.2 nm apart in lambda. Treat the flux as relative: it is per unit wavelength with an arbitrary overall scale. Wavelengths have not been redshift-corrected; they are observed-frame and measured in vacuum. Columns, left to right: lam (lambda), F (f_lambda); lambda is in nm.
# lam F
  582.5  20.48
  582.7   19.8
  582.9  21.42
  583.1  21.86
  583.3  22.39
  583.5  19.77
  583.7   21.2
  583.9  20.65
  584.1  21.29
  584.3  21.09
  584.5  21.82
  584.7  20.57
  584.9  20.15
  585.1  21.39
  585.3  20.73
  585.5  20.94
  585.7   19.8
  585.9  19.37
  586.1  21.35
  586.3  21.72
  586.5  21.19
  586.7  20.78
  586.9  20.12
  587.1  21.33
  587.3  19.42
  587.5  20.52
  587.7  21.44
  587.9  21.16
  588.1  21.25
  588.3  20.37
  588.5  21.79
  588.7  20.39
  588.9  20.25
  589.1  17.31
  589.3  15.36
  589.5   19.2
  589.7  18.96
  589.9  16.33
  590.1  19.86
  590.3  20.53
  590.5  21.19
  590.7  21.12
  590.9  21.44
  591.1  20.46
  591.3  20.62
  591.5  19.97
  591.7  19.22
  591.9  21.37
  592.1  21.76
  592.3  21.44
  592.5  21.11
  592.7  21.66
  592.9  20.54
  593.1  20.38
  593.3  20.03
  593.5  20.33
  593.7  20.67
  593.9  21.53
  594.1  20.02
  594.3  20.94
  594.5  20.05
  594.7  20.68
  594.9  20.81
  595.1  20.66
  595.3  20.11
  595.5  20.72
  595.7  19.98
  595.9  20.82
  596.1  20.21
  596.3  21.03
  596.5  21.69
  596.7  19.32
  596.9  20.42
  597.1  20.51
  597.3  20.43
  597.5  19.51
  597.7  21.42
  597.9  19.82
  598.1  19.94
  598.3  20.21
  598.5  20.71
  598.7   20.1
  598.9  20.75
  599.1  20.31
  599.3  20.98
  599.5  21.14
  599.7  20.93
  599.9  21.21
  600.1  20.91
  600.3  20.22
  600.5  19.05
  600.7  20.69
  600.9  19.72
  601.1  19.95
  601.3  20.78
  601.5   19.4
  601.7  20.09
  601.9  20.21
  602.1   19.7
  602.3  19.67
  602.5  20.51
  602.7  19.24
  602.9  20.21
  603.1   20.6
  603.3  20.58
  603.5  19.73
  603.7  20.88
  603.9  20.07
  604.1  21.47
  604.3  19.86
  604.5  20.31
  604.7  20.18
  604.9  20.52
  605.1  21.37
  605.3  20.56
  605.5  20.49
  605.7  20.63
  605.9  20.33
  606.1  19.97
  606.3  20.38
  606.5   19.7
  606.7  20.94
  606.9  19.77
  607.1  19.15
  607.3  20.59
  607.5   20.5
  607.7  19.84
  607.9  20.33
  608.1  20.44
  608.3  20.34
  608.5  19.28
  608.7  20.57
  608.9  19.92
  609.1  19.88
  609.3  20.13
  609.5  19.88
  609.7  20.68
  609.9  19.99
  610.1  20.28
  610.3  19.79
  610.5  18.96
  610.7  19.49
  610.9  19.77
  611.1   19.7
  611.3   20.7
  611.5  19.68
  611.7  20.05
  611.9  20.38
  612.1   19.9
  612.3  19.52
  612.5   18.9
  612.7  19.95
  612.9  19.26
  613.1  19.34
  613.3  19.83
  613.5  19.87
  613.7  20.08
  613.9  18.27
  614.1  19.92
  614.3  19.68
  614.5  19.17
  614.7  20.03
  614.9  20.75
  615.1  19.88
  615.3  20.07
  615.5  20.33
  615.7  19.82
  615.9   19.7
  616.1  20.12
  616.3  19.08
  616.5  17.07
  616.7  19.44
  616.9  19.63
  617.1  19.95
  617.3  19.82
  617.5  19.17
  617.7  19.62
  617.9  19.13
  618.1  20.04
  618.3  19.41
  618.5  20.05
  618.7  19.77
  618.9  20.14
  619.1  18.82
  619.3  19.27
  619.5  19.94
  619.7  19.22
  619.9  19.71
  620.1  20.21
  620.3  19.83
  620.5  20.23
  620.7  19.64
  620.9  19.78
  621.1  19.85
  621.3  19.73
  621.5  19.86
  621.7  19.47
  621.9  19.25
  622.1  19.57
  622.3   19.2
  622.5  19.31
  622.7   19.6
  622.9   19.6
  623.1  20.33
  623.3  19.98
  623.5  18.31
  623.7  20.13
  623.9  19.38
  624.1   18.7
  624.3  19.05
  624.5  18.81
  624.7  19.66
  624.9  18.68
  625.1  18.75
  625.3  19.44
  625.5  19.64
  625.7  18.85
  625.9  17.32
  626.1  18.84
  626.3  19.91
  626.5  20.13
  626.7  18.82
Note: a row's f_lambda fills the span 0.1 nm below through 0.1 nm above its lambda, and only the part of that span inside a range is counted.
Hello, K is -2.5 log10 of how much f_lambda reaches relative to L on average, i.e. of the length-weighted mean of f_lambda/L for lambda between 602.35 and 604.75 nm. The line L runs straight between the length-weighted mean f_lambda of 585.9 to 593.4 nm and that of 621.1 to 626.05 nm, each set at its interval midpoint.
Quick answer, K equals -0.02 mag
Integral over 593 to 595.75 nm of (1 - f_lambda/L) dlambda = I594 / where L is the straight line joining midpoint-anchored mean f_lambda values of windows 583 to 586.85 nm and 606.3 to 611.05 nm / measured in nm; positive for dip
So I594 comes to 0.01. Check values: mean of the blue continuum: 20.9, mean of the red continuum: 20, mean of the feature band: 20.5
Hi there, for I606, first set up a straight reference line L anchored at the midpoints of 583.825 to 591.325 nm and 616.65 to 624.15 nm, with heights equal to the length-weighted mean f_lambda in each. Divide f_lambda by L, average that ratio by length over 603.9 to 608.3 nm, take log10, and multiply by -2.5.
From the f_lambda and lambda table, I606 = -0.02 mag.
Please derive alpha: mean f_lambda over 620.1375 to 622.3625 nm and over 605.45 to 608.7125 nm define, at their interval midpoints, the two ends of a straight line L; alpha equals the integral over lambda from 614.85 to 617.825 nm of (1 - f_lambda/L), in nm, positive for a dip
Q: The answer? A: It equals 0.04 nm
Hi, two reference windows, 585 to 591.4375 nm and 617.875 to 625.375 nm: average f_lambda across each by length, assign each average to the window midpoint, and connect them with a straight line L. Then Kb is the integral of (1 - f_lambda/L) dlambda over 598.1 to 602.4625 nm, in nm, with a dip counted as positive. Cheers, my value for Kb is -0.07 nm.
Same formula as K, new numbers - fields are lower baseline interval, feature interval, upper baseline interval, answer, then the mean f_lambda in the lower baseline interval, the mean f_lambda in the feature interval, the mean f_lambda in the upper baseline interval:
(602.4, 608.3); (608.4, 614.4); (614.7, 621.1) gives 0.01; 20.3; 19.8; 19.7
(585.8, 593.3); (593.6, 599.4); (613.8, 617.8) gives -0.02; 20.3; 20.5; 19.6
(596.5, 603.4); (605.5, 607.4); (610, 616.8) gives -0.01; 20.3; 20.2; 19.7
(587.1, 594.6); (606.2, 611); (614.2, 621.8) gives -0.01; 20.3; 20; 19.7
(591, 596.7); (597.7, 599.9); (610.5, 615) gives -0.01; 20.6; 20.6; 19.7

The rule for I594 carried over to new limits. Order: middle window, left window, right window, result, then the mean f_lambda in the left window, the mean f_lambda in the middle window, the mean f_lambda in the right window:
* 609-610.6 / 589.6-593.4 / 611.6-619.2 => -0.011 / 20.4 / 19.9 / 19.6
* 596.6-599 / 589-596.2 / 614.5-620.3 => -0.021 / 20.2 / 20.3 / 19.6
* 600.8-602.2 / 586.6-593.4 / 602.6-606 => 0.028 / 20.3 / 20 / 20.4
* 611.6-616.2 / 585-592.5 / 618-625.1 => -0.011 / 20.3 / 19.8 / 19.5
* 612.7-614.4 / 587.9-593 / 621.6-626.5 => -0.001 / 20.2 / 19.6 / 19.3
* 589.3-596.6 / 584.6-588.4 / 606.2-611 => 0.035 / 20.7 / 20.4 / 20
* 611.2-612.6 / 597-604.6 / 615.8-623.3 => 0.001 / 20.3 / 19.9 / 19.6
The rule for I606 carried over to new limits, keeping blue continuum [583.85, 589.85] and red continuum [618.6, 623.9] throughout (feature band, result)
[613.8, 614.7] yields 0.02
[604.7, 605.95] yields -0.04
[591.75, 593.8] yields -0.03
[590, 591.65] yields -0.02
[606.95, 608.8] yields -0.01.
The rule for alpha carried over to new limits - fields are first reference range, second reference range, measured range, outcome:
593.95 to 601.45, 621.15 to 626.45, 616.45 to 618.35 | 0.02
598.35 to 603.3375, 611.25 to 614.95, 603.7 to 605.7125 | -0.04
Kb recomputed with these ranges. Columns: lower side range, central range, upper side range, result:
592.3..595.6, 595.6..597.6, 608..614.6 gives 0.01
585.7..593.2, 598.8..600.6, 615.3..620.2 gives -0.05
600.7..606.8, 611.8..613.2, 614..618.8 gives 0.02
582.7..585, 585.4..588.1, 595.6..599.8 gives 0.03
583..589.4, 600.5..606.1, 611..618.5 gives -0.06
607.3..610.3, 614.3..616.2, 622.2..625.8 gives -0.02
